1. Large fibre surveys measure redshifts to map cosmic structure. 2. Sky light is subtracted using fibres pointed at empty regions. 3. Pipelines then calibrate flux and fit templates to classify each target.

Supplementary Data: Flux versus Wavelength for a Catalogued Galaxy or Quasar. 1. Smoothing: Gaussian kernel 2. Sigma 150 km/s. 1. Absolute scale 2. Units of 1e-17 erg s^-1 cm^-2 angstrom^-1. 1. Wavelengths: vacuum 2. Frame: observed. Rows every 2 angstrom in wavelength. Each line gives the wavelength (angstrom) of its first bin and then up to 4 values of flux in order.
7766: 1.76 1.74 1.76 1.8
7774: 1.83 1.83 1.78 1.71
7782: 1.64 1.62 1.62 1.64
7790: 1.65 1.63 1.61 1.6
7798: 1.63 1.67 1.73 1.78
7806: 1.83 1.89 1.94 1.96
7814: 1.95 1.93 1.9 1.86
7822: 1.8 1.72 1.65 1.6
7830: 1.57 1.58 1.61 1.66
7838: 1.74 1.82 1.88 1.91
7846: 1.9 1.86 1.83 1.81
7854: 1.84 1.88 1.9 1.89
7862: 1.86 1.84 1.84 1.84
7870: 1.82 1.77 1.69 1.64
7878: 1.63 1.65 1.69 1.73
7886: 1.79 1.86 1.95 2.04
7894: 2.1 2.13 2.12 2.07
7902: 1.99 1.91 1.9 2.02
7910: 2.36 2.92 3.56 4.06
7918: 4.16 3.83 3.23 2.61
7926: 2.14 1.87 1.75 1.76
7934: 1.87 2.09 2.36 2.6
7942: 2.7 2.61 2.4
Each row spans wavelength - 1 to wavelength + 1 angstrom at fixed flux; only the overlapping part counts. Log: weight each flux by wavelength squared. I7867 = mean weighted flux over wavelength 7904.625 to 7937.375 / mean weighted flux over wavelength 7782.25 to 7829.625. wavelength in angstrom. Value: 1.55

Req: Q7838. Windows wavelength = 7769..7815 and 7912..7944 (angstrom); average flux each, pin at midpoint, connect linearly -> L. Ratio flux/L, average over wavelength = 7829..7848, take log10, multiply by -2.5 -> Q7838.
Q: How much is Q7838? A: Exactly 0.19 mag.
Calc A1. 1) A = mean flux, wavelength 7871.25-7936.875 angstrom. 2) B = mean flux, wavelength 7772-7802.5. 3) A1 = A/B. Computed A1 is 1.3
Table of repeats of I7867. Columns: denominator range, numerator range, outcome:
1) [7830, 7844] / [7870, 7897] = 1.07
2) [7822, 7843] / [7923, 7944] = 1.33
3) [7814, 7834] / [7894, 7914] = 1.31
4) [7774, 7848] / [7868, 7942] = 1.31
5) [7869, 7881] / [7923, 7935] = 1.19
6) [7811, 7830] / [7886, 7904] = 1.14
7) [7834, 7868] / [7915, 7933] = 1.57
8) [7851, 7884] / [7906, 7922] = 1.81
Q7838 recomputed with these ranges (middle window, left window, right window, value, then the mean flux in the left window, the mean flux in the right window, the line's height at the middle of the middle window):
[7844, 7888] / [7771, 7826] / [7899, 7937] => 0.21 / 1.76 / 2.53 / 2.2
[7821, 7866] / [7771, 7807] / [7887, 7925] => 0.18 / 1.7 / 2.57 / 2.11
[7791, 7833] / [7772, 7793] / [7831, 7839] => -0.05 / 1.7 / 1.65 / 1.67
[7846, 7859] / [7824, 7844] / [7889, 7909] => -0.04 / 1.69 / 2.02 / 1.79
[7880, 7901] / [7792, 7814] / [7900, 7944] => 0.21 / 1.77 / 2.55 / 2.34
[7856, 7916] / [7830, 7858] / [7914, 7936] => 0.14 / 1.79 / 2.74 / 2.28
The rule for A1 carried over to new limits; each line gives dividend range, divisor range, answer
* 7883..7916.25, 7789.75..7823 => 1.24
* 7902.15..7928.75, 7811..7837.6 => 1.59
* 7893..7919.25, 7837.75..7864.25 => 1.39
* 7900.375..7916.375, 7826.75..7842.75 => 1.50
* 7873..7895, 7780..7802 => 1.10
